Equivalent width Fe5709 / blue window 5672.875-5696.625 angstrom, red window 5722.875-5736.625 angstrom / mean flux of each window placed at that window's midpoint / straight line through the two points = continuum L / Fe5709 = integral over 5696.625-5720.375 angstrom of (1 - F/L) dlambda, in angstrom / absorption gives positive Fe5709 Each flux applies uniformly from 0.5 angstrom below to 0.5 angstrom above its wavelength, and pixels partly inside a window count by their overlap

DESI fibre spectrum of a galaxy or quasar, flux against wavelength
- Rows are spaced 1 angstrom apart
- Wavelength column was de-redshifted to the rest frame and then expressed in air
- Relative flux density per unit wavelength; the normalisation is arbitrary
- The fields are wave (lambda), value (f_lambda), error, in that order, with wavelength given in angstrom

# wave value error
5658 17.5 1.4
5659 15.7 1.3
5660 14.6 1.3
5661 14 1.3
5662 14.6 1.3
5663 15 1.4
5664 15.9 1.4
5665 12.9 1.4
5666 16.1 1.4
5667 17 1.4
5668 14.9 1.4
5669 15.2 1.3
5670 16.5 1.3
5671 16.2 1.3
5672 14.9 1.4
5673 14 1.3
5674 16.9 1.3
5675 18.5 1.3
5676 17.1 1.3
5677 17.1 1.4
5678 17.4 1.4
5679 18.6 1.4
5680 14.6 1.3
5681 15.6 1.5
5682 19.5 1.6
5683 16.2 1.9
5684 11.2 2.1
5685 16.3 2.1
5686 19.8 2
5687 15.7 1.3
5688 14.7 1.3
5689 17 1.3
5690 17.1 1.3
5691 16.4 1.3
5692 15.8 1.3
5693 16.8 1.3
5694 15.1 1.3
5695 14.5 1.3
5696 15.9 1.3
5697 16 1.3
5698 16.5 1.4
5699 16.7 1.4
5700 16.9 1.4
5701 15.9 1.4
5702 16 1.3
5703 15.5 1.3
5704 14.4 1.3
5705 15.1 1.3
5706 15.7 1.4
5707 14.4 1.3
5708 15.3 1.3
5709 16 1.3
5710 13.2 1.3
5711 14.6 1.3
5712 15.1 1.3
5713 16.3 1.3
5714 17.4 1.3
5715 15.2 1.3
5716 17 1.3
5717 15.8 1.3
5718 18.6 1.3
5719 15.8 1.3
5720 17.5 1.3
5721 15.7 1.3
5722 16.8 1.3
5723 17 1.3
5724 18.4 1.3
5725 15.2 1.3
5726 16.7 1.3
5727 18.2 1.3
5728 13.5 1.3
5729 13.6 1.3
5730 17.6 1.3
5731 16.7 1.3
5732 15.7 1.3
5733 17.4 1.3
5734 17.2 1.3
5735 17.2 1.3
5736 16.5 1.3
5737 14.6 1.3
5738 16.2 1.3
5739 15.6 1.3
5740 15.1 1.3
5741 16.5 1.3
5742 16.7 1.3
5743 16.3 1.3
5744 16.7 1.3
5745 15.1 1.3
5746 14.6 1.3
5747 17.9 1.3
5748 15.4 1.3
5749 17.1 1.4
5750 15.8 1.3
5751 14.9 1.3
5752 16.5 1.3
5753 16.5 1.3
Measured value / 0.8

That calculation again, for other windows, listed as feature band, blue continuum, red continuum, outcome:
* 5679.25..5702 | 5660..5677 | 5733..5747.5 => -0.5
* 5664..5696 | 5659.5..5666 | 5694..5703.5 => -1.8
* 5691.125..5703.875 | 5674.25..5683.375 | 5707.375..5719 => 0.4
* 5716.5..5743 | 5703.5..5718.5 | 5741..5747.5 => -0.7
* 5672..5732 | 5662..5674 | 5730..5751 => -1.4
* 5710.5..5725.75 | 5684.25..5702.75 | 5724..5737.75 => -0.2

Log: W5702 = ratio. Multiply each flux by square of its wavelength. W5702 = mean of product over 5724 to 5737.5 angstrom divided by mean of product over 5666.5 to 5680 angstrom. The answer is 1.01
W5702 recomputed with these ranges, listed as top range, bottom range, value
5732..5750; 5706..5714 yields 1.08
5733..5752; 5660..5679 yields 1.04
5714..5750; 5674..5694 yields 1.00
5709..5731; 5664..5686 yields 1.02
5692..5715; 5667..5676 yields 0.98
